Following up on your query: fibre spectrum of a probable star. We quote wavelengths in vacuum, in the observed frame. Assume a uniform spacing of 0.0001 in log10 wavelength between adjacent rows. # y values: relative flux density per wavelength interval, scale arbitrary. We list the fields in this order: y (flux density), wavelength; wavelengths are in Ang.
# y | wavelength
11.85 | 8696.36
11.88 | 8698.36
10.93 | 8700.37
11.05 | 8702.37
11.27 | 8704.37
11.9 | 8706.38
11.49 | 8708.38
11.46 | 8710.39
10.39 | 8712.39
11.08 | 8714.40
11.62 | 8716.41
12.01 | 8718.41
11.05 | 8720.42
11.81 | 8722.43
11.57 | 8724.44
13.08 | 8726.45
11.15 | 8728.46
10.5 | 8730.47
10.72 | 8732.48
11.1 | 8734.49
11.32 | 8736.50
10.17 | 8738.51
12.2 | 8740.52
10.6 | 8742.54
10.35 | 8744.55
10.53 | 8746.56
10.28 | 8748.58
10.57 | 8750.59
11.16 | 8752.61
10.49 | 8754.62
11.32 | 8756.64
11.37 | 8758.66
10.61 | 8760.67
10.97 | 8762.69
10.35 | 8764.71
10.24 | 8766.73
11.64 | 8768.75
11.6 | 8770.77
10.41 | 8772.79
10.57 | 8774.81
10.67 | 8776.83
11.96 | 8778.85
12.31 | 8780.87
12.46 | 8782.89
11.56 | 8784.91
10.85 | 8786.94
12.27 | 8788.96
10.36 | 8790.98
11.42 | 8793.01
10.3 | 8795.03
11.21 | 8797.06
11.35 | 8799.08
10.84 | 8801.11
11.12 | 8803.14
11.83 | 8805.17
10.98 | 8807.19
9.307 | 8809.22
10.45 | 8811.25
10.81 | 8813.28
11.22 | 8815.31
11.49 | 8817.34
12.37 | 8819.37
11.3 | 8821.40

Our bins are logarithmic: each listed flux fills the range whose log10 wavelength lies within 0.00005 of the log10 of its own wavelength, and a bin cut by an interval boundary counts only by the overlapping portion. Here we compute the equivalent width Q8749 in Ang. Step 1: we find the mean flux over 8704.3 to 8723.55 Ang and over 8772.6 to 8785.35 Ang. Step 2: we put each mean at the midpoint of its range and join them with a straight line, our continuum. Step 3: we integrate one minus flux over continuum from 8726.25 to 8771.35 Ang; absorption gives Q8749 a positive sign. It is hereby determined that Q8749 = 2.1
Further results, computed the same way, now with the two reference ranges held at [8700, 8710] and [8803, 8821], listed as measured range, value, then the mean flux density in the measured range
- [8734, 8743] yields 0.13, 11.1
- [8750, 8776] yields 0.77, 10.9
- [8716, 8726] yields -0.33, 11.7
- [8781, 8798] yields -0.34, 11.4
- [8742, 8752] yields 0.68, 10.5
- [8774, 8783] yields -0.30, 11.5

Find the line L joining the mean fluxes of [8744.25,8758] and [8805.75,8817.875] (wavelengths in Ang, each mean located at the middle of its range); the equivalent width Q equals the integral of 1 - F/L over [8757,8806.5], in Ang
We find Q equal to -2.2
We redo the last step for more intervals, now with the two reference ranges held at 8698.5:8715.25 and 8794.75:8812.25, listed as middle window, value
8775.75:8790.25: -1.0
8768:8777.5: 0.0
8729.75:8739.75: 0.3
